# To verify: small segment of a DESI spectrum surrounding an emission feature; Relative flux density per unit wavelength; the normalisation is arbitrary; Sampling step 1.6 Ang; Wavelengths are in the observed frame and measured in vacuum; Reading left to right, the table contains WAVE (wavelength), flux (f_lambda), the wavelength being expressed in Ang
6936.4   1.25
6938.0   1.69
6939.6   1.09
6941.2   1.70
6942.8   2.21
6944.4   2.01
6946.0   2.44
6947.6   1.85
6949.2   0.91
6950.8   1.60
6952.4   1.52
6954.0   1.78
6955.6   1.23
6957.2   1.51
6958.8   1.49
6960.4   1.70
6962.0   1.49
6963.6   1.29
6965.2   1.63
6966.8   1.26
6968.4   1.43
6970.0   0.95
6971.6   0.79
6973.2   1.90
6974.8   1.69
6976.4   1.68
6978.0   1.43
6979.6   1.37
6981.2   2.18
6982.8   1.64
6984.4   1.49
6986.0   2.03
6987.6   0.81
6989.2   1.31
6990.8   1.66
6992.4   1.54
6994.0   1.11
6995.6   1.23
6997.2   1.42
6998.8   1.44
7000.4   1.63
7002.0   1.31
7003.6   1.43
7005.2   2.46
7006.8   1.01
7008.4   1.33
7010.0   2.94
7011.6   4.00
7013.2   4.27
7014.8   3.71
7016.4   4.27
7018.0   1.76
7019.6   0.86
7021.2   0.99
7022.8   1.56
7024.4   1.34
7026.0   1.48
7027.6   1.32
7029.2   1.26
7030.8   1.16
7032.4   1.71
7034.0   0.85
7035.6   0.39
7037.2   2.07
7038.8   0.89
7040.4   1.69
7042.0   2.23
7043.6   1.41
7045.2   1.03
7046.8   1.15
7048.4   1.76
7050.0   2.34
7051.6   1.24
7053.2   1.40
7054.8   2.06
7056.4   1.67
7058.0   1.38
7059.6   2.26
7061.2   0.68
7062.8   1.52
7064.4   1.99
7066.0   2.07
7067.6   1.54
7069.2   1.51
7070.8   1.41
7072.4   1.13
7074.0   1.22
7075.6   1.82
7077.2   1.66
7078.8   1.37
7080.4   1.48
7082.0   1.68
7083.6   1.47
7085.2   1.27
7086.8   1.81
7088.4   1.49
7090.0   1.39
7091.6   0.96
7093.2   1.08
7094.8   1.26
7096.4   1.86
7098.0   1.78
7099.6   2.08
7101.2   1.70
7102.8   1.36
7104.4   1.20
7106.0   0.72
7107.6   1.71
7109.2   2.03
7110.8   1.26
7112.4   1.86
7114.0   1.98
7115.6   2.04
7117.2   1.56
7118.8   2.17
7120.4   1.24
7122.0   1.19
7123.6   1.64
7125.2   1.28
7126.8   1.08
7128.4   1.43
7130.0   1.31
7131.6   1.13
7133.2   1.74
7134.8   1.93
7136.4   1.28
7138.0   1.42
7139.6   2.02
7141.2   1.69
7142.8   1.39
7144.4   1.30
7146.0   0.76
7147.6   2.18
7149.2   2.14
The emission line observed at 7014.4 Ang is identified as H-beta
